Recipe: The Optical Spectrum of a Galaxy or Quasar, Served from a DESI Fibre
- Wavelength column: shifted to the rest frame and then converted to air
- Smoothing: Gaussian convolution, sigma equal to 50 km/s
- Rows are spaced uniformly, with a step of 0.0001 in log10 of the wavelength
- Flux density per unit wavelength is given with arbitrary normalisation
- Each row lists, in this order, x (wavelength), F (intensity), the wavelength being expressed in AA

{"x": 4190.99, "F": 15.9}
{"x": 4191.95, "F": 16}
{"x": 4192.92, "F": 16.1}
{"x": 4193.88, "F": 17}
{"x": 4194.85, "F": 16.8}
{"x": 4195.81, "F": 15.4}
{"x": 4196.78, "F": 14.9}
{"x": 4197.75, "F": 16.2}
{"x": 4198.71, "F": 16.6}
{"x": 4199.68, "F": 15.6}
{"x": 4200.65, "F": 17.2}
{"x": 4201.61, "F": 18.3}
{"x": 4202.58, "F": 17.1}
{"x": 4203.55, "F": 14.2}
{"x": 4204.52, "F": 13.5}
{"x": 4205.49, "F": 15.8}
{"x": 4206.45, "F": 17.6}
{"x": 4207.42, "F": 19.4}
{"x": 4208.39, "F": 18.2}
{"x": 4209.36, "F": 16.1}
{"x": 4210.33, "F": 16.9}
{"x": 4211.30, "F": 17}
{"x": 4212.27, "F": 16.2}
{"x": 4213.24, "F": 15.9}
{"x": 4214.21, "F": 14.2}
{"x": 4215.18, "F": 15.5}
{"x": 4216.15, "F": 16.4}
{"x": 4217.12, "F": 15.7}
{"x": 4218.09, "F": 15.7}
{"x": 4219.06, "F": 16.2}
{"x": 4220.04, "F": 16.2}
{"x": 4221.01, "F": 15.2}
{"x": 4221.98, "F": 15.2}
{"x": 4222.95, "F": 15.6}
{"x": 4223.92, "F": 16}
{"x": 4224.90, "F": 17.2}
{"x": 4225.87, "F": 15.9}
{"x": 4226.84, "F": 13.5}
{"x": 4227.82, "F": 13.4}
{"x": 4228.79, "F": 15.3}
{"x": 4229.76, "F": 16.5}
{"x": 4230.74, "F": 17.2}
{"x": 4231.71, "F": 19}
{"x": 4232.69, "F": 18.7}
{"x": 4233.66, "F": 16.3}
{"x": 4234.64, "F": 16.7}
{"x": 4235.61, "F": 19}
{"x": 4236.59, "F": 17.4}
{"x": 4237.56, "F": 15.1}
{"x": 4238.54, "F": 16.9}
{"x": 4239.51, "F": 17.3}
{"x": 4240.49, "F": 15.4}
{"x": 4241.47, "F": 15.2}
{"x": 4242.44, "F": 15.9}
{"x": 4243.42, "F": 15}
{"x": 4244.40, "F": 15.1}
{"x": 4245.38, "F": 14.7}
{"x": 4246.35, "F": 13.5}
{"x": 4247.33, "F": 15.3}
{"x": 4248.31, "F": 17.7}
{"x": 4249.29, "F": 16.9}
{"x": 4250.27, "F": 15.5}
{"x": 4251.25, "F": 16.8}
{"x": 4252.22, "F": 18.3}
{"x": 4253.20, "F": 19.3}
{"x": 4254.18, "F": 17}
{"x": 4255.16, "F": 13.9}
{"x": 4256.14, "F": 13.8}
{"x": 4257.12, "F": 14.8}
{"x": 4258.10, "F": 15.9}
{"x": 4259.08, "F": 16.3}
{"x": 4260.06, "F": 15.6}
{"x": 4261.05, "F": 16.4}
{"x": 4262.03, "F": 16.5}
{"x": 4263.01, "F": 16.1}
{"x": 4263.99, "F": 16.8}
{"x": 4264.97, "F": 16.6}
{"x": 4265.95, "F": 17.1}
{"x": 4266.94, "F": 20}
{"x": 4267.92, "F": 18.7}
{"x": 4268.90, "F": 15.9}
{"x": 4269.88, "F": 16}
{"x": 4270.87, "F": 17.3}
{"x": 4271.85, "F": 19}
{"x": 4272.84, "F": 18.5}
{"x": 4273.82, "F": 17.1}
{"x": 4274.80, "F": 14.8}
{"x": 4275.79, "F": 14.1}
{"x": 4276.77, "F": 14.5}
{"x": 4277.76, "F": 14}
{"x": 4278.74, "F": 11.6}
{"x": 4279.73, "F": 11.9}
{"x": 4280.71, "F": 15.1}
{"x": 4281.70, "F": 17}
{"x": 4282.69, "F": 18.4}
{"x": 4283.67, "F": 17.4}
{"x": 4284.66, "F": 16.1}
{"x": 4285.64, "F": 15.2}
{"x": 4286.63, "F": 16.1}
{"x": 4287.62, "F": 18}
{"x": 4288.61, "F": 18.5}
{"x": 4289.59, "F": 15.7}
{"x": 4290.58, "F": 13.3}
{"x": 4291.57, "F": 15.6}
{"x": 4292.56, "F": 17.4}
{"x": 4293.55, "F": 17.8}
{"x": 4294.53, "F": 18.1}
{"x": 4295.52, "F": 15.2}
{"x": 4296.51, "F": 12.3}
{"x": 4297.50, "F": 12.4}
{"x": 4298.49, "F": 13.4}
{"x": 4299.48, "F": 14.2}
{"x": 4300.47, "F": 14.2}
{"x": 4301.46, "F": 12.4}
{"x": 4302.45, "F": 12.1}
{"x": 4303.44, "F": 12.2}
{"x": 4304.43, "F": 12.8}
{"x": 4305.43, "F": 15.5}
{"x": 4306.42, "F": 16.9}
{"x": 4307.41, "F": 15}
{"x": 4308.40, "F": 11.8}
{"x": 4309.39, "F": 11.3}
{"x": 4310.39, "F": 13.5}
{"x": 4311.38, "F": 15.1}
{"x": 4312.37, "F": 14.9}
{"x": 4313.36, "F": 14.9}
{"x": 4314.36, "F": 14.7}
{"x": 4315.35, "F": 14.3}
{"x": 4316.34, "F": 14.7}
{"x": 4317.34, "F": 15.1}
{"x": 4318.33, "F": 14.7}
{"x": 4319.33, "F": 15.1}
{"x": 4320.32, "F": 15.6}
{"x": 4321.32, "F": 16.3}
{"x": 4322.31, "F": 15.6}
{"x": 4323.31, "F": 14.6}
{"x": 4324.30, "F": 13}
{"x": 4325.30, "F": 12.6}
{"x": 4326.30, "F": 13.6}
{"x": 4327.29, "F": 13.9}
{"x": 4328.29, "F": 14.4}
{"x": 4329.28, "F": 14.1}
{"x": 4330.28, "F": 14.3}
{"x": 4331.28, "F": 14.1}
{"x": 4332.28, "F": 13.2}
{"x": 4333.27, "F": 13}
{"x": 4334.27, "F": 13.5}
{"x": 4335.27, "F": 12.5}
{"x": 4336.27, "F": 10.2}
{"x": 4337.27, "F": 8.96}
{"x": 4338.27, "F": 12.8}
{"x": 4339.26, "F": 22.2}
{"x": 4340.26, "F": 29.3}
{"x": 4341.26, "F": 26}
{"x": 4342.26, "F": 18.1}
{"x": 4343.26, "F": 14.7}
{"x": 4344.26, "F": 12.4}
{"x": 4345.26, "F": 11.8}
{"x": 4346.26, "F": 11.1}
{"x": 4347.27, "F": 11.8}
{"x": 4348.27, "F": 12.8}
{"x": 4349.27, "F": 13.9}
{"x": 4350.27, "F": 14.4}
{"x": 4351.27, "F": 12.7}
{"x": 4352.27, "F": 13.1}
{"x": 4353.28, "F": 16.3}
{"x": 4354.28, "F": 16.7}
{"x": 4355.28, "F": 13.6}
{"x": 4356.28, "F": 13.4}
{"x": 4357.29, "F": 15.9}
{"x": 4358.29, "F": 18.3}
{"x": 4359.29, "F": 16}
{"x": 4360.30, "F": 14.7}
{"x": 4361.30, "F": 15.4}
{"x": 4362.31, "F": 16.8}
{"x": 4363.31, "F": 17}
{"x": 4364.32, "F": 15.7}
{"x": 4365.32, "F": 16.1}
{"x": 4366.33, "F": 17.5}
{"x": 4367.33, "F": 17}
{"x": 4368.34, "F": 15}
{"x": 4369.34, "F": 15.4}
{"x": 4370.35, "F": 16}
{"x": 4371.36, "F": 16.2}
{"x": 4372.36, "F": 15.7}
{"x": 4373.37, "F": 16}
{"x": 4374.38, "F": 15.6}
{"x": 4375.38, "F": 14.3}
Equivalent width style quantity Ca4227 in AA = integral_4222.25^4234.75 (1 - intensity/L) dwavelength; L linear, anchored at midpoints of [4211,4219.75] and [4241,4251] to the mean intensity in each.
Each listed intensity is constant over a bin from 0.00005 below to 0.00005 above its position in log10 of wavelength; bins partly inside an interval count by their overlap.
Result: -0.4 AA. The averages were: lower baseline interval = 15.8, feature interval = 16.2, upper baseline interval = 15.5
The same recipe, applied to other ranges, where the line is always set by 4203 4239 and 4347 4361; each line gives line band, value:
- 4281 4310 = 0.6 AA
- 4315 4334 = 0.8 AA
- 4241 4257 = 0.0 AA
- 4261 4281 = -0.6 AA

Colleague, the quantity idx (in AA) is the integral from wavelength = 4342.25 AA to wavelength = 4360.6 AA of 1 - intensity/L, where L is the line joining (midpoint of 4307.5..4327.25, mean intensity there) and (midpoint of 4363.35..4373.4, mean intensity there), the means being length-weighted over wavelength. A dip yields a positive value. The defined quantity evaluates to 1.56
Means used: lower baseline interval 14.3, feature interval 14.2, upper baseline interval 16.1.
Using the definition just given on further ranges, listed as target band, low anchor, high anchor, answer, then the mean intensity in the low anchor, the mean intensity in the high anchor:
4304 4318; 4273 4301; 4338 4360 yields 1.09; 15.4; 15.8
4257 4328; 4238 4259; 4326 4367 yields 1.27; 15.9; 15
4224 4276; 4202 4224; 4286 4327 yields -2.95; 16.1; 14.6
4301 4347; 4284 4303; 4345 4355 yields -0.94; 15.2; 13.5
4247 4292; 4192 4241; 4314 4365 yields -1.55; 16.3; 14.9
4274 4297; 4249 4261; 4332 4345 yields 0.68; 16.2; 15.9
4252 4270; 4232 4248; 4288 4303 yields -1.05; 16.1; 14.9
